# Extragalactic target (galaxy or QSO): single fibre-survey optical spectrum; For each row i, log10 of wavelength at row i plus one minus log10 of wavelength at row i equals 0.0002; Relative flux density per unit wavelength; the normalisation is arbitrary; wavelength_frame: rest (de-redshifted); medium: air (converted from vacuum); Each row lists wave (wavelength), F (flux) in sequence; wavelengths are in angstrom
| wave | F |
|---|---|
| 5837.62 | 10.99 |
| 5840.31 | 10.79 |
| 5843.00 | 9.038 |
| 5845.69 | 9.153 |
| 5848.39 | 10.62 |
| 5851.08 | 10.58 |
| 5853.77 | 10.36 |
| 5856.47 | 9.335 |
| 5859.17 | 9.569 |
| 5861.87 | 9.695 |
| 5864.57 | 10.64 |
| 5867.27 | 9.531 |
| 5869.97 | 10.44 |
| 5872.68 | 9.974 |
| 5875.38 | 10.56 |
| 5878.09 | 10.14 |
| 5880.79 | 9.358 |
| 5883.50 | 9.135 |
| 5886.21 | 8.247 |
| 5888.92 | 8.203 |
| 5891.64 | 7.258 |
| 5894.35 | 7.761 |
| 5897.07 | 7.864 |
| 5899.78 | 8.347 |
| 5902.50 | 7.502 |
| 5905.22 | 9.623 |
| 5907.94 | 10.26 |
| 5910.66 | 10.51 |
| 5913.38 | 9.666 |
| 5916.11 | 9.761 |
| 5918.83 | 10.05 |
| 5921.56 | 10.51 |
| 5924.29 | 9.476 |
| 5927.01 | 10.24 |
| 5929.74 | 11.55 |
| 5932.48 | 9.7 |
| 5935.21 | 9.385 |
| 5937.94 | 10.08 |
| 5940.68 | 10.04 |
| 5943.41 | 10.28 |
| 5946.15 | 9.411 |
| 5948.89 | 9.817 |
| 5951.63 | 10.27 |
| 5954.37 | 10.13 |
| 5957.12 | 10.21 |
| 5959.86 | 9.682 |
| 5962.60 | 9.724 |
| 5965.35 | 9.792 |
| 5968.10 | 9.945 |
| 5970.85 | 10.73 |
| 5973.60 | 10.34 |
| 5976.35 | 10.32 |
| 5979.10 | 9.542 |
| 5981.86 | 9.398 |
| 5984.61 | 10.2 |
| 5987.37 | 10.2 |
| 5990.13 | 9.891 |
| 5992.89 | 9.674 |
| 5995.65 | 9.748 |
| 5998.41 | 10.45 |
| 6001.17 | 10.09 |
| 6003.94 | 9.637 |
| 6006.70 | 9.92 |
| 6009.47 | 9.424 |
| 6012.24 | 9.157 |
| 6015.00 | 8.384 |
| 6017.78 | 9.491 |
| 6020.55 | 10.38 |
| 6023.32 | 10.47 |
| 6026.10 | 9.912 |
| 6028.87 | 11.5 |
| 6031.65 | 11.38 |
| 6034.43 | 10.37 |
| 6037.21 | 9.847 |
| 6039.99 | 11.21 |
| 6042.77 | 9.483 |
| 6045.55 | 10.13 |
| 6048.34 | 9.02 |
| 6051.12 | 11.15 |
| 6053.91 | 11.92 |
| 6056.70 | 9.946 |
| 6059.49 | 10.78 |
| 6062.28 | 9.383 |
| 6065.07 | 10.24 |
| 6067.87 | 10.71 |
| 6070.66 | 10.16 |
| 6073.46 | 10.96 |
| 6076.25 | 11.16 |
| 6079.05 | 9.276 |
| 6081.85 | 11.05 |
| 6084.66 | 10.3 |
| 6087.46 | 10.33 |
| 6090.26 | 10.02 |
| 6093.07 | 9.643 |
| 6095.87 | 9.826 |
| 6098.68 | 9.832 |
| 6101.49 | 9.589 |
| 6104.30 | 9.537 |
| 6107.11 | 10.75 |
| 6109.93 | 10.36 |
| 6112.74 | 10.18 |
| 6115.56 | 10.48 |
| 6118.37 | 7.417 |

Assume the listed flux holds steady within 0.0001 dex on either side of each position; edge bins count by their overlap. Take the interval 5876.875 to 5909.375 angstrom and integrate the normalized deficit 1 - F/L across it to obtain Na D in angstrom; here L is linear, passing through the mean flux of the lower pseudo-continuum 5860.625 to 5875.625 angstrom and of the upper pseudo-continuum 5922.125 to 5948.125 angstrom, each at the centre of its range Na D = 4.7 angstrom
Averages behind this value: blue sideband 10.1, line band 8.64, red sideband 10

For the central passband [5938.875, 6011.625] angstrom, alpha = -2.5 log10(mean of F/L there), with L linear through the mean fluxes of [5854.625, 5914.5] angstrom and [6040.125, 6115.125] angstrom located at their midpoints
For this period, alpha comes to -0.025 mag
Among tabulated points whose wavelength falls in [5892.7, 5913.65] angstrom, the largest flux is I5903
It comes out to 10.51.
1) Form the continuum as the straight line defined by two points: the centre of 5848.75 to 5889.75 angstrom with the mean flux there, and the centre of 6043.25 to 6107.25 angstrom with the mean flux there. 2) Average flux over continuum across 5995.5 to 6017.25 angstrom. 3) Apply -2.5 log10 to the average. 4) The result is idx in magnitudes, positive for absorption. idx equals 0.05 mag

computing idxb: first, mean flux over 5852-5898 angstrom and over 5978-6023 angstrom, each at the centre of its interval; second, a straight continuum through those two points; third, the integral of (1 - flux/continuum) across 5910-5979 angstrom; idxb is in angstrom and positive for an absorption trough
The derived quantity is -3.6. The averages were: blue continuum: 9.32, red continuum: 9.74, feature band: 10.1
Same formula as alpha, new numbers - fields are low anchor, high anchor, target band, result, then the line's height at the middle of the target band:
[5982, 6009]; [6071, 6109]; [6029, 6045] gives -0.05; 10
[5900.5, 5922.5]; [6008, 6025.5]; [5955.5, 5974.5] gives -0.05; 9.62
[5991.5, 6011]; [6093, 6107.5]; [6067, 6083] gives -0.08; 9.83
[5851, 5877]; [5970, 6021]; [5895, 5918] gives 0.09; 9.97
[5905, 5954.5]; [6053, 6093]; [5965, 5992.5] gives 0.01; 10.2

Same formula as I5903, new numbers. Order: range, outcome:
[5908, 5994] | 11.55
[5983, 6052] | 11.5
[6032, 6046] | 11.21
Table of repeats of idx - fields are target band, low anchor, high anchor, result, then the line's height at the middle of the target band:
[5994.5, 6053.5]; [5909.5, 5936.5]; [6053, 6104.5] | 0.011 mag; 10.2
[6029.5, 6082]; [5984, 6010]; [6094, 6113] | -0.050 mag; 9.96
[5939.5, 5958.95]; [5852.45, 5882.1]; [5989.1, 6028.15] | -0.017 mag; 9.86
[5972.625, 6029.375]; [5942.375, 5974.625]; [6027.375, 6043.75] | 0.052 mag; 10.4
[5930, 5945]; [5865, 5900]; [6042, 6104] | -0.070 mag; 9.39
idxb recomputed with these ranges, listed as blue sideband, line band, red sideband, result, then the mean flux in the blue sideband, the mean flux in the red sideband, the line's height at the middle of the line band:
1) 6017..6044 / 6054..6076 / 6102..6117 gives -0.2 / 10.4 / 10.2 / 10.3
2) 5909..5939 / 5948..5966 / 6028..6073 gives 0.4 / 10.1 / 10.4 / 10.2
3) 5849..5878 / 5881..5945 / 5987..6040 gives 4.4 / 10.1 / 10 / 10.1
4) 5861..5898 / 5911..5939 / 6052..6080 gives -1.6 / 9.21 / 10.5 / 9.52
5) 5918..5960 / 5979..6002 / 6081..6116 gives 0.4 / 10.1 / 10.1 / 10.1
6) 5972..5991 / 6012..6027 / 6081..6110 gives 0.5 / 10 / 10.1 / 10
